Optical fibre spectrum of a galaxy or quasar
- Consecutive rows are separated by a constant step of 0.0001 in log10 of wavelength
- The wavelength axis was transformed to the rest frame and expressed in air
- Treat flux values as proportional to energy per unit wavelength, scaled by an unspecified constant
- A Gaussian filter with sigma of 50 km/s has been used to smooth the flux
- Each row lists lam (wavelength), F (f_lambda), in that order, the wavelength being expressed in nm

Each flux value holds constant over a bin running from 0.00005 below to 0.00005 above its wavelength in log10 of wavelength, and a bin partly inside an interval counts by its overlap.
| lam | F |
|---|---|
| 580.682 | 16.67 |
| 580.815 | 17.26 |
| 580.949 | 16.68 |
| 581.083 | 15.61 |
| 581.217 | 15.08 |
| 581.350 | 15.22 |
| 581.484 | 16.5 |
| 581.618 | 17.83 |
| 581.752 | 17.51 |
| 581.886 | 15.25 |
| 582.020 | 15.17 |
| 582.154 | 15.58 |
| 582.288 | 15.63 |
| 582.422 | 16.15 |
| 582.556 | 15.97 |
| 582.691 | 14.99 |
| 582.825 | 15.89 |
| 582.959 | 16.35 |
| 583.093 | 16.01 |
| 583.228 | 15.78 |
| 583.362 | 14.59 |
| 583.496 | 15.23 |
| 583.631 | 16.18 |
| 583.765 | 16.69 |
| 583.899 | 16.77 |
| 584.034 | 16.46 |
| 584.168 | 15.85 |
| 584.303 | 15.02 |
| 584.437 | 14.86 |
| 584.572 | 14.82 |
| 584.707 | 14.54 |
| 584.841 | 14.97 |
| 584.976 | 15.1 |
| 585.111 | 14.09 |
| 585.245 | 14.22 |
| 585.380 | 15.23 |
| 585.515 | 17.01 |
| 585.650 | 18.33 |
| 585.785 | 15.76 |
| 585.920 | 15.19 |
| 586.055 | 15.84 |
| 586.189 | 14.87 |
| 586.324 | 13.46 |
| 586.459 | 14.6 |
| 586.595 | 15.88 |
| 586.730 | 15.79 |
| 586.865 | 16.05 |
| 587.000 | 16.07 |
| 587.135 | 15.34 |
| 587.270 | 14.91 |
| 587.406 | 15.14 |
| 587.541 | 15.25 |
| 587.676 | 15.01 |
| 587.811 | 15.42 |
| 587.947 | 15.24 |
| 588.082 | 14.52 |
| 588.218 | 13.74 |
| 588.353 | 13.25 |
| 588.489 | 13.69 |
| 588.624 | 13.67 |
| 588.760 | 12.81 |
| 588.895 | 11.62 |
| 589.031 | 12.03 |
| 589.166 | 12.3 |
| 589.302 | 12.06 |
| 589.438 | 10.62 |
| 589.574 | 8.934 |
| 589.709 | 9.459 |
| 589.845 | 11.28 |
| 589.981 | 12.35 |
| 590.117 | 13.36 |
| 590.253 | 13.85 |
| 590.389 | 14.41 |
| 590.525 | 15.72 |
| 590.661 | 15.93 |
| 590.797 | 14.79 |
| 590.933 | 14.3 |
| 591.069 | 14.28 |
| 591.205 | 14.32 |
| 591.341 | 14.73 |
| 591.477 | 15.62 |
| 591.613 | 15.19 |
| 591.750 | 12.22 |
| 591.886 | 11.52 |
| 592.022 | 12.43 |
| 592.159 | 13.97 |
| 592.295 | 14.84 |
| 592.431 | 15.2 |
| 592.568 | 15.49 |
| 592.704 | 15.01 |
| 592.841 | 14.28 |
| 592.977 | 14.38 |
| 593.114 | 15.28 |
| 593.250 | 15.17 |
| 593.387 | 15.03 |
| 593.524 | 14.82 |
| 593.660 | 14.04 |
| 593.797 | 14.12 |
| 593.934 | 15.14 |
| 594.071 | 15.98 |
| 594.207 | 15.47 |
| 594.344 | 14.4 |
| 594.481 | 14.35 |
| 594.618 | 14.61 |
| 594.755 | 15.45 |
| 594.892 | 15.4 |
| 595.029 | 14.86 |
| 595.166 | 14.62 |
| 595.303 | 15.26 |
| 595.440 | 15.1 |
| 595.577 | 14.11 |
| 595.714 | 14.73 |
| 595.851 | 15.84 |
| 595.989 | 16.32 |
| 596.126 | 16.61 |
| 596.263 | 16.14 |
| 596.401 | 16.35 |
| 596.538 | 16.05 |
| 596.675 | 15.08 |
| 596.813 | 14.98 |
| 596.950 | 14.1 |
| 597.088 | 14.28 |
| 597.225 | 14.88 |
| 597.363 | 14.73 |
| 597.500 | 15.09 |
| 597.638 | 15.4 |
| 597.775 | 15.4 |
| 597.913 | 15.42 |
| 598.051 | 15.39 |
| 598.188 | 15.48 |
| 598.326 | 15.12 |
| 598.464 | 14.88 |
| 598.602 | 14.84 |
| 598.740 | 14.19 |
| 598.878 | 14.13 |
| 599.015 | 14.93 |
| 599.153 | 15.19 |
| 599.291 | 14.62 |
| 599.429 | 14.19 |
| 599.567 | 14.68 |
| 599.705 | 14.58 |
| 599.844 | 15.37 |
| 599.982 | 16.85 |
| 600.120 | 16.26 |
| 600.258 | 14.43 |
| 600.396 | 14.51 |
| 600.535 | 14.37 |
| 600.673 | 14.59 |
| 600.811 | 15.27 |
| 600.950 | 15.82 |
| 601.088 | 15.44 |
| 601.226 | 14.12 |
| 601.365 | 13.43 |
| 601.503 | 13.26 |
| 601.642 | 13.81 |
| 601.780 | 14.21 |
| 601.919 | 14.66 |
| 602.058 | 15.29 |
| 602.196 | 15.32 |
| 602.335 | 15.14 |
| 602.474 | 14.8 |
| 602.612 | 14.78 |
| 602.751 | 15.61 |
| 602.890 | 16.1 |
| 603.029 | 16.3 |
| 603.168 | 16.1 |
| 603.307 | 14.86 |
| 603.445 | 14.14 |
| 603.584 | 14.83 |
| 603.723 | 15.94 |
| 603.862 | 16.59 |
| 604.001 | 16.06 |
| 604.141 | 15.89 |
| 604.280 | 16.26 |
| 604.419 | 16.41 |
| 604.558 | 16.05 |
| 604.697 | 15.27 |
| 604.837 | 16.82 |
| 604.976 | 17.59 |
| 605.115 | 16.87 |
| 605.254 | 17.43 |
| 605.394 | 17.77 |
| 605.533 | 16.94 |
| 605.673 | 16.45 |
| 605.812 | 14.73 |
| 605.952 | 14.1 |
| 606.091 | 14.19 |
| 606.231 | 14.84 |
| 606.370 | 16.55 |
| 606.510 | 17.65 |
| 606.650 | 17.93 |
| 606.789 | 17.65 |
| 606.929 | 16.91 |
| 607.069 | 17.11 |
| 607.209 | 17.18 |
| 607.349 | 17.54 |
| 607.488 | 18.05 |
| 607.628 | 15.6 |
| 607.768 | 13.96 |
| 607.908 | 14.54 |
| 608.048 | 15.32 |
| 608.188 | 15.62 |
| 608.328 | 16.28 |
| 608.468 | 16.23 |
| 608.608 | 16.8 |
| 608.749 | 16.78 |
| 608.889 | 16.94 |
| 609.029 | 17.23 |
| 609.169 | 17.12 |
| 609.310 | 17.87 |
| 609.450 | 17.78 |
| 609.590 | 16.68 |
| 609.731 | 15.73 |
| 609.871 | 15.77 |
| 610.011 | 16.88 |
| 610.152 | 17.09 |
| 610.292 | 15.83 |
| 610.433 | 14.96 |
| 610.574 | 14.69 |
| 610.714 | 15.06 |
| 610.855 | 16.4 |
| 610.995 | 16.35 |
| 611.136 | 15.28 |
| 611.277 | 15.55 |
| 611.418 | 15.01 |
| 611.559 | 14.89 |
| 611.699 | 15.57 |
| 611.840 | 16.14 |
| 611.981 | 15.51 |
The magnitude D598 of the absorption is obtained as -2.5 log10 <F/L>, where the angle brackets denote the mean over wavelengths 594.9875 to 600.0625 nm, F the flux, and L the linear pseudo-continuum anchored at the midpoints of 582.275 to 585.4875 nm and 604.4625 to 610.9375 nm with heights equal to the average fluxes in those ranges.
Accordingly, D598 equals 0.06 mag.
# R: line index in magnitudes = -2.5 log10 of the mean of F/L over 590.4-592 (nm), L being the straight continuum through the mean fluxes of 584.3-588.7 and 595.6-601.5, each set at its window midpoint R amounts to 0.05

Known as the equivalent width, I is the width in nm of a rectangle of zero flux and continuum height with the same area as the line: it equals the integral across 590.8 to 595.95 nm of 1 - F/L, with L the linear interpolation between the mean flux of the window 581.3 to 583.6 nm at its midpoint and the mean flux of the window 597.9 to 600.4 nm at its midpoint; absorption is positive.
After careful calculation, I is 0.22 nm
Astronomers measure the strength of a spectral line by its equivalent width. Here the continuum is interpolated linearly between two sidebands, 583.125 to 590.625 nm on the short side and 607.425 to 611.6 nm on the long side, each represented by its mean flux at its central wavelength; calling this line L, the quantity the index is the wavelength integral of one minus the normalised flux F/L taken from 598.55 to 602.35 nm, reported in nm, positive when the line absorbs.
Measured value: 0.16 nm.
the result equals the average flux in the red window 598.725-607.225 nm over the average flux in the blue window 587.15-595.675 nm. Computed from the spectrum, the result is 1.10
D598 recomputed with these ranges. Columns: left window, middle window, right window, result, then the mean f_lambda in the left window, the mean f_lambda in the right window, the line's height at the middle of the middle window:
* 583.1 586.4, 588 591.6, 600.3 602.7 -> 0.149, 15.5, 14.6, 15.2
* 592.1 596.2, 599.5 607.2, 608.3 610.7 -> 0.018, 15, 16.5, 15.9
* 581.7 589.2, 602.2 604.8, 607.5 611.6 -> 0.013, 15.1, 16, 15.8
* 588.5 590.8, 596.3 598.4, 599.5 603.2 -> -0.075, 12.6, 15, 14.2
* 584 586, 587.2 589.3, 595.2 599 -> 0.112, 15.4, 15.2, 15.3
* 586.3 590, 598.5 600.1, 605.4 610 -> 0.021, 13.6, 16.4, 15.2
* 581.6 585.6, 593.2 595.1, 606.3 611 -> 0.076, 15.6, 16.5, 16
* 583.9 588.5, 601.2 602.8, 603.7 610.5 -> 0.112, 15.2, 16.4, 16.1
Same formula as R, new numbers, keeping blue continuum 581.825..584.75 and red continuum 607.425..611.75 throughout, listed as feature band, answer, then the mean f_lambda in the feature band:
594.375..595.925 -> 0.06 mag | 14.9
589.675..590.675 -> 0.19 mag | 13.3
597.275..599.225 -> 0.06 mag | 15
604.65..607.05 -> -0.03 mag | 16.5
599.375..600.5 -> 0.06 mag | 15.1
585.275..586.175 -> -0.03 mag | 16.1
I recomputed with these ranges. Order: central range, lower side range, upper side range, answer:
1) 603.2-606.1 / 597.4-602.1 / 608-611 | -0.07 nm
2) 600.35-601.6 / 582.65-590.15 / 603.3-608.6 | 0.10 nm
